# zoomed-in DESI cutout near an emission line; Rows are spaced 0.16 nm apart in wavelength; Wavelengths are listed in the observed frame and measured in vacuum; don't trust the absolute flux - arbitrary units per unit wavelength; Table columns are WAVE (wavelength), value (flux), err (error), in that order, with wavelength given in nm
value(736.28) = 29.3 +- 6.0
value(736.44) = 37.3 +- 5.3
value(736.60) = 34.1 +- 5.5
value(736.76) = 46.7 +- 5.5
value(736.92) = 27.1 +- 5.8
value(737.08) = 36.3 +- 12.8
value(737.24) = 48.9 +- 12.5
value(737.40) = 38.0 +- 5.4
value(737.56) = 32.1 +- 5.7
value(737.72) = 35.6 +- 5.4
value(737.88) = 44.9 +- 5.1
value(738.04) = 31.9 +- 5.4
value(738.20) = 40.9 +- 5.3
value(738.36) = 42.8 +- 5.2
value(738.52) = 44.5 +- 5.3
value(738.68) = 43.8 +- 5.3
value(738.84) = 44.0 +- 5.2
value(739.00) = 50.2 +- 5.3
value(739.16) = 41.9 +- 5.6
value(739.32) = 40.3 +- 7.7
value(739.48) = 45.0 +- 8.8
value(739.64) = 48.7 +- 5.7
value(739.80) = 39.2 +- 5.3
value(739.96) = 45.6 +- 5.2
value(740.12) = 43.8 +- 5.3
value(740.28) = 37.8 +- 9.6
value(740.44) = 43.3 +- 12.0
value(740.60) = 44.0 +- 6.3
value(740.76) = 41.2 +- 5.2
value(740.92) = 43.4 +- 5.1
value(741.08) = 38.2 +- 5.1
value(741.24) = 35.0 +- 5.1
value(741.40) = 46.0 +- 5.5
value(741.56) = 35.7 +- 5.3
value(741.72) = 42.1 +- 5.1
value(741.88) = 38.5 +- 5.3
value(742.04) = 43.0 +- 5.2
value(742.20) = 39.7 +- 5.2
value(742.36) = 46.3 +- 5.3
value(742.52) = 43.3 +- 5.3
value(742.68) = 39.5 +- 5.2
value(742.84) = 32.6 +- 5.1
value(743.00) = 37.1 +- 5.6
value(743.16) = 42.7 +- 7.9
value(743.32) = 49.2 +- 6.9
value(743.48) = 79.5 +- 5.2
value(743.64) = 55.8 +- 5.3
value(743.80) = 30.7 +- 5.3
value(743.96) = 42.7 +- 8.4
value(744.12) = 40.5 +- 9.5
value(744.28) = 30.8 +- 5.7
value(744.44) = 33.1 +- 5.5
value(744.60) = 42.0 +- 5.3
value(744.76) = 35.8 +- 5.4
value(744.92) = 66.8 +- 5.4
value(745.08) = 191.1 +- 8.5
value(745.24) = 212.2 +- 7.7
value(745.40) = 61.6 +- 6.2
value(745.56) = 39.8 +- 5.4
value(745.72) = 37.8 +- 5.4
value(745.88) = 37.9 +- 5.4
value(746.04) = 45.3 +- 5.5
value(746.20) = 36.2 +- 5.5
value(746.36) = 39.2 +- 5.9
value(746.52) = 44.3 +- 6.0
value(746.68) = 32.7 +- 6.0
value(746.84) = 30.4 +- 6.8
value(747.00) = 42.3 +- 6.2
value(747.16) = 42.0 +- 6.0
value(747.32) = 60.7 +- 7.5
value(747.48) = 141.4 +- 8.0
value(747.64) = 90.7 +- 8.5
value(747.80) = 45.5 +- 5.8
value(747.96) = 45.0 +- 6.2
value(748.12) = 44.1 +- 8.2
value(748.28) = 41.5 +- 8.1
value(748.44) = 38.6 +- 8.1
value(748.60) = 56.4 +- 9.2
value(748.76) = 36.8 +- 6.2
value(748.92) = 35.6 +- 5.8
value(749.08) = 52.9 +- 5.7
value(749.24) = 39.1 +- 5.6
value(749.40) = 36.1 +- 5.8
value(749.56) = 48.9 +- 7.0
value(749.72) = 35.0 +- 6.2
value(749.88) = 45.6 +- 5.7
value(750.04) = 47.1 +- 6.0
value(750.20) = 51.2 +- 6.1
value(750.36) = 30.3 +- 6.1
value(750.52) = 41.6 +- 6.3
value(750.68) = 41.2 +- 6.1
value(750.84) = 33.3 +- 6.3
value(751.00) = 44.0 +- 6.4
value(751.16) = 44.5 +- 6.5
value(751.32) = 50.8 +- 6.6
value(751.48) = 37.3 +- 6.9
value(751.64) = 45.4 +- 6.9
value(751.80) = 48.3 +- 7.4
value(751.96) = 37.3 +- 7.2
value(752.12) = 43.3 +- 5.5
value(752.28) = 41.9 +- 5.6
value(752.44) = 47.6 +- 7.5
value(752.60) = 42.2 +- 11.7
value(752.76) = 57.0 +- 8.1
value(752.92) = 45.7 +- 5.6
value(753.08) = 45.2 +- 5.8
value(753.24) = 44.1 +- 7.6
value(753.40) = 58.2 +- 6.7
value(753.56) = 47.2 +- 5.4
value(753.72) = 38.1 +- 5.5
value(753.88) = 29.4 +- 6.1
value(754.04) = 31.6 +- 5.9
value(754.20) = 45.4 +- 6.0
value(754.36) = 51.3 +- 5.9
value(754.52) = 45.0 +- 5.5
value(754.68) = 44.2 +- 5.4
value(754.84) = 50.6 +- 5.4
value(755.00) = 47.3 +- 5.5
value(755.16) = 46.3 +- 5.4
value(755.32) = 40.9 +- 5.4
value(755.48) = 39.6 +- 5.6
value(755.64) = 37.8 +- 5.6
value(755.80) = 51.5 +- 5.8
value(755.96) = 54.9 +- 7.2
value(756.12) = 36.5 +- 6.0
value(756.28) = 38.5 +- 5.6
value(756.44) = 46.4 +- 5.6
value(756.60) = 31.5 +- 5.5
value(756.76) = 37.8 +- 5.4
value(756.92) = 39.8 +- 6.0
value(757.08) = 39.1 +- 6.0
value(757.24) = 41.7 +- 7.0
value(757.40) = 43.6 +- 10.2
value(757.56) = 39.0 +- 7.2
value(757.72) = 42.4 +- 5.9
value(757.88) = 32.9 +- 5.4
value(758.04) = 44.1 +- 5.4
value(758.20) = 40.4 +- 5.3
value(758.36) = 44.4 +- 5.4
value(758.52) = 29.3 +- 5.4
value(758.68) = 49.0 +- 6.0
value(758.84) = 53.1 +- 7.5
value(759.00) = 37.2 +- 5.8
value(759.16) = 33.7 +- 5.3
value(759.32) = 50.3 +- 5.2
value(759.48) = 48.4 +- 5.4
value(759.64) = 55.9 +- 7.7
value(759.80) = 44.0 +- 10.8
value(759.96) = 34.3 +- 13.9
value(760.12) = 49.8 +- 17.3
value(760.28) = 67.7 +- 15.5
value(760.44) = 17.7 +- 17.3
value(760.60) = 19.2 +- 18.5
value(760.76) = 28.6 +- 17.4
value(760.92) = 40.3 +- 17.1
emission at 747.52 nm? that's [N II]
